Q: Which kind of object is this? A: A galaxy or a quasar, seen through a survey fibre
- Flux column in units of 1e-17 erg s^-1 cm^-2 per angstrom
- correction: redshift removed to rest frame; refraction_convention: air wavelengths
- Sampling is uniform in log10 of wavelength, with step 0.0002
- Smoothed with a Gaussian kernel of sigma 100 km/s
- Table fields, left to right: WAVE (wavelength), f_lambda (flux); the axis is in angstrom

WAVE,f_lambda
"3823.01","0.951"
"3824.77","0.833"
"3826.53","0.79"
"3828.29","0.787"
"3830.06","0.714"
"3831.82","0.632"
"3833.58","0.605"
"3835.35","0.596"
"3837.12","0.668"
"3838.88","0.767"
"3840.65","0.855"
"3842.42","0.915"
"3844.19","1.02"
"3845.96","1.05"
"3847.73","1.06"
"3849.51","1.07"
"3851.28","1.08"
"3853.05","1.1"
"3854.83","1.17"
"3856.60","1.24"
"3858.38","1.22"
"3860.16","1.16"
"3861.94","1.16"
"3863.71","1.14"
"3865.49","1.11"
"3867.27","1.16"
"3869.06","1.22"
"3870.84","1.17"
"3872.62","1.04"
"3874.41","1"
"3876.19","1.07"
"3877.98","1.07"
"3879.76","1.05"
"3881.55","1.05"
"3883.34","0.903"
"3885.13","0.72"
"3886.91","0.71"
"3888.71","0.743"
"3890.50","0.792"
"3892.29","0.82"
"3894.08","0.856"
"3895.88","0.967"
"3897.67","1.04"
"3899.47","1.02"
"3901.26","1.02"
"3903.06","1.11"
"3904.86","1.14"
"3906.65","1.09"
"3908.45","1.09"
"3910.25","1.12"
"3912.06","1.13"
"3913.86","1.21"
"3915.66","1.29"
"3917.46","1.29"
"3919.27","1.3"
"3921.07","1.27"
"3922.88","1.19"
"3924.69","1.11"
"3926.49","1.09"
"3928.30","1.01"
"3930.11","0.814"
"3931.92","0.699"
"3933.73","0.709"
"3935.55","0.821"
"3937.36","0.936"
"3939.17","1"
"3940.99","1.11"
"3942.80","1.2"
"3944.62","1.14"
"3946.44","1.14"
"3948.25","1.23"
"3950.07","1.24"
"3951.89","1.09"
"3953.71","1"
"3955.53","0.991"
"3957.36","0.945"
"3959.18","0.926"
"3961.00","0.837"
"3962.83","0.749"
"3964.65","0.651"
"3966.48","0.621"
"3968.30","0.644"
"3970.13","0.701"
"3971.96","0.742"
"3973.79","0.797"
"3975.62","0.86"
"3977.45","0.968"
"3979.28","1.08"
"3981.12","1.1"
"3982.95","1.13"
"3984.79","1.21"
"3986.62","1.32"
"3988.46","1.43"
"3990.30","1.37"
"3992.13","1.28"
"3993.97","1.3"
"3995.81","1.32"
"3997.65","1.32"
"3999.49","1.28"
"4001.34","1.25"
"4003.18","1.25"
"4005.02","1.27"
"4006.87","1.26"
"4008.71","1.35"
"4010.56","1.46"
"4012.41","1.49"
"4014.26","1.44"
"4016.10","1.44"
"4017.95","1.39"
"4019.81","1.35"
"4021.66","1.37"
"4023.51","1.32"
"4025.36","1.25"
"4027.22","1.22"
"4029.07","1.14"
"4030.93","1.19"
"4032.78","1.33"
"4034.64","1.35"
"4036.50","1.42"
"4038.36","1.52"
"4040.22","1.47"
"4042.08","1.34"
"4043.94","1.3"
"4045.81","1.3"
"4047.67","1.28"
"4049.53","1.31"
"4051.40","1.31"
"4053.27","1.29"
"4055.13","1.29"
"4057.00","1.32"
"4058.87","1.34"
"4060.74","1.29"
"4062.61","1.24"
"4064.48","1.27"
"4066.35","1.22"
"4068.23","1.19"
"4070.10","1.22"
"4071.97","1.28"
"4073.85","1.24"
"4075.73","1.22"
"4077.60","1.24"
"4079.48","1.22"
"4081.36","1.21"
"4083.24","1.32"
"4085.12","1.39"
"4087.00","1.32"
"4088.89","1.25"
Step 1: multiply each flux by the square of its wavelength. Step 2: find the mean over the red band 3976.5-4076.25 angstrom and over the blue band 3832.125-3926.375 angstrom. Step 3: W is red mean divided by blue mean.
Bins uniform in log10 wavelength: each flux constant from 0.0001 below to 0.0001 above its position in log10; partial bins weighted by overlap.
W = 1.3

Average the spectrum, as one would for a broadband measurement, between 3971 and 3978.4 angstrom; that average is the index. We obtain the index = 0.842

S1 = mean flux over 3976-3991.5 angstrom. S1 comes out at 1.19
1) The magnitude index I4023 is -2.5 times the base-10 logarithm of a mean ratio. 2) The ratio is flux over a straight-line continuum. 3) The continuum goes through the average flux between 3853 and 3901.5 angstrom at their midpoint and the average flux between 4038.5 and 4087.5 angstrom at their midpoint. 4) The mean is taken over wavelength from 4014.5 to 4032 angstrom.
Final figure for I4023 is -0.06 mag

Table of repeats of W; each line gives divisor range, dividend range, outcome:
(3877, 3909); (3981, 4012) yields 1.43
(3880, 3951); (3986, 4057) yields 1.36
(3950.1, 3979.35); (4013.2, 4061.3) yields 1.61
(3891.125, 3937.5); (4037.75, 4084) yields 1.33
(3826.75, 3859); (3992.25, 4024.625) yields 1.60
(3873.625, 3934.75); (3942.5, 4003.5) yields 1.08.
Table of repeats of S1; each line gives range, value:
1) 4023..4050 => 1.32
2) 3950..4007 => 1.06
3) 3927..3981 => 0.923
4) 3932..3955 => 1.04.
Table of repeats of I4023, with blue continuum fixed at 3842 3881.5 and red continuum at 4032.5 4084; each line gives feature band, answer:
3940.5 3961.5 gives 0.11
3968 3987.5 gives 0.25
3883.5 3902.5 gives 0.28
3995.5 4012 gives -0.06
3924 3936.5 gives 0.30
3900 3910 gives 0.05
